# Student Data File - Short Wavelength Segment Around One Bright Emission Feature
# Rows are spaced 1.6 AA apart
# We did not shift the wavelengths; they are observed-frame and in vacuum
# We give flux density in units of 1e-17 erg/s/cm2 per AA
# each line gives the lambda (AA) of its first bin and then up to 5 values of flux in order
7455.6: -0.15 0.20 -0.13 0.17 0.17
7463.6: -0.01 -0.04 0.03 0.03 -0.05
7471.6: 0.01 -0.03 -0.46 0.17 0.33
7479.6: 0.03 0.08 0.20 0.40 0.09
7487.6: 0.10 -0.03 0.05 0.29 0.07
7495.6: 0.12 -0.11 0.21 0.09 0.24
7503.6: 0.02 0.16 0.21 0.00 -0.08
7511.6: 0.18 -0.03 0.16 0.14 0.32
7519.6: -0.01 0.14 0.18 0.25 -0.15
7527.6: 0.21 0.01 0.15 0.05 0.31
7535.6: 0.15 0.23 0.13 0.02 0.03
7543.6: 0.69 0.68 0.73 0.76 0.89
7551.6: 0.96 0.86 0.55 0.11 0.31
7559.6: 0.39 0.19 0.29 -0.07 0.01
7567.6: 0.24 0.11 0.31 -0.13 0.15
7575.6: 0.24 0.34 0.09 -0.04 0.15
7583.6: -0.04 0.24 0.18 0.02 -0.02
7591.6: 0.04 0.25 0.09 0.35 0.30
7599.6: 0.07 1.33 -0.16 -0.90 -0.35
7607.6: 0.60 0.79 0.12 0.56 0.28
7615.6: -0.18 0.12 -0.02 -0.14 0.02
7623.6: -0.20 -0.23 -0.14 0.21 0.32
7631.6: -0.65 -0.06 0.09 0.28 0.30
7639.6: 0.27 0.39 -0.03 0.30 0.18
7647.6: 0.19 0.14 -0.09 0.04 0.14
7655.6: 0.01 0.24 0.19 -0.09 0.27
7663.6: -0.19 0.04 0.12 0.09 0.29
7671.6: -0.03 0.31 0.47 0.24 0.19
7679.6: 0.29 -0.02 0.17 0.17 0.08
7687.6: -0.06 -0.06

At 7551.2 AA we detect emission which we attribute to [O II] 3727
